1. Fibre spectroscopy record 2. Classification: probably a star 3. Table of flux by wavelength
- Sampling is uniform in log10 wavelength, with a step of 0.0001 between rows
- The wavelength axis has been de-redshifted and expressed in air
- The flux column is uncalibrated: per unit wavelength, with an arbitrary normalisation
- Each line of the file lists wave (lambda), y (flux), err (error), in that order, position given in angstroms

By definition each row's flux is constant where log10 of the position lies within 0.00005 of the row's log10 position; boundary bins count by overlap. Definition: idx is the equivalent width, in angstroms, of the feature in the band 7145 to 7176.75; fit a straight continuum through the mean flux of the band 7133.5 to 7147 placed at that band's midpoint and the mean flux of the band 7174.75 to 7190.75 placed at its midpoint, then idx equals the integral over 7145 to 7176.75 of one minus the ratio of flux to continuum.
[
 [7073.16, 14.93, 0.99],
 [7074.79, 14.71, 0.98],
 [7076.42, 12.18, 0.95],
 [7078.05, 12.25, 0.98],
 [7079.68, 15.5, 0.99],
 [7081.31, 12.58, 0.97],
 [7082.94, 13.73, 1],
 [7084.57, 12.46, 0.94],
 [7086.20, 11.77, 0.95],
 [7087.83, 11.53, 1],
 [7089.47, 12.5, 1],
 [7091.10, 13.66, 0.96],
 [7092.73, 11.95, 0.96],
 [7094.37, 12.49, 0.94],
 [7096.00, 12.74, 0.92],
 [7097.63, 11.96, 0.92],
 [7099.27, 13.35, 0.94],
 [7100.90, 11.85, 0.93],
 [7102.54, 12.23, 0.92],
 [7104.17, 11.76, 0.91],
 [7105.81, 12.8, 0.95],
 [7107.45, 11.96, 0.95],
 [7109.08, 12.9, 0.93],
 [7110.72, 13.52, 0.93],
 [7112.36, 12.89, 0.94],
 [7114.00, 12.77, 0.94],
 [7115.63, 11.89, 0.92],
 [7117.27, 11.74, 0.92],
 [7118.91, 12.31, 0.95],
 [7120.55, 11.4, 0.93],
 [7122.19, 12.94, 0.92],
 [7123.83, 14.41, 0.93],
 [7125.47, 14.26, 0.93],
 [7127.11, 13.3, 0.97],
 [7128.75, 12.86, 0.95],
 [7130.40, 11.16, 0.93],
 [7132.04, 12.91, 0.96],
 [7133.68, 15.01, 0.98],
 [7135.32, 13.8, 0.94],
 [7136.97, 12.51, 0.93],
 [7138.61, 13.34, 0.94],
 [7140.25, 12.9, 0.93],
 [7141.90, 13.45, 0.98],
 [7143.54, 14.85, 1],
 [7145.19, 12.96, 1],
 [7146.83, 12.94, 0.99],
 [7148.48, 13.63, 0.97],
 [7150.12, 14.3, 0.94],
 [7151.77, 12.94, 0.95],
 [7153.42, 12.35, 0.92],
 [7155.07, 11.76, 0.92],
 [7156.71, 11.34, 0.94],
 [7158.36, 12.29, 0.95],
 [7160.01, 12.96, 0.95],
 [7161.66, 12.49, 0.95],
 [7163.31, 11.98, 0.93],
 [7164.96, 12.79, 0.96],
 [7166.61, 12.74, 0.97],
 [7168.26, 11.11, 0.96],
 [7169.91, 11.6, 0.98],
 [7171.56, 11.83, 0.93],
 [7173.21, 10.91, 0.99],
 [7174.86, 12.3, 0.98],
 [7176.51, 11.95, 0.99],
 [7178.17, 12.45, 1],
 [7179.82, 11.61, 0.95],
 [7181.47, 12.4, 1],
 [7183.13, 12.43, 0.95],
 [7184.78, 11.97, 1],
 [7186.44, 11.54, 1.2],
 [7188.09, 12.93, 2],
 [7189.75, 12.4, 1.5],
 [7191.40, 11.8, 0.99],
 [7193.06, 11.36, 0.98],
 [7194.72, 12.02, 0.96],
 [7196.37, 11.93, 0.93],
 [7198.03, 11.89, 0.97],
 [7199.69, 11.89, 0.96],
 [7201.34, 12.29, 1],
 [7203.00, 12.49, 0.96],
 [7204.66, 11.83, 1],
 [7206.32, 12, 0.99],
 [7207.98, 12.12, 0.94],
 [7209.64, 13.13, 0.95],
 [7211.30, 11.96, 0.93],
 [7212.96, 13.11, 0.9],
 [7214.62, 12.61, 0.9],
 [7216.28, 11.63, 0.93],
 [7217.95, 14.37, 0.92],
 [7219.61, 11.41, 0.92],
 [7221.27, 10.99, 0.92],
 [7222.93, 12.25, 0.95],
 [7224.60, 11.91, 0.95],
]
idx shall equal 1.26 angstroms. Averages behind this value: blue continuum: 13.5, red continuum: 12.2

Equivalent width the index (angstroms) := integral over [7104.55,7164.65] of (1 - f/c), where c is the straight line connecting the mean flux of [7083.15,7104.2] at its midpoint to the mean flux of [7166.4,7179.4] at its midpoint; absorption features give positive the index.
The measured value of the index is -3.9 angstroms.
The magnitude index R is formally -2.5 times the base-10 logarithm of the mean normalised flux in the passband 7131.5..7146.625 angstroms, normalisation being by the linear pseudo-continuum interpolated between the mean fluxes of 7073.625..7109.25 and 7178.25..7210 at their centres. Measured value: -0.092 mag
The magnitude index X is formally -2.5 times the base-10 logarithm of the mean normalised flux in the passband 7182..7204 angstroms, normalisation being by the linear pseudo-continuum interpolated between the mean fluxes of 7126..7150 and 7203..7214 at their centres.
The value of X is 0.044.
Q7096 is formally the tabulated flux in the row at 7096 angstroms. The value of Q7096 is 12.74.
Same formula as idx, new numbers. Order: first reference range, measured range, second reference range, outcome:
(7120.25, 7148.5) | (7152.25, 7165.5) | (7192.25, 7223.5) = 0.68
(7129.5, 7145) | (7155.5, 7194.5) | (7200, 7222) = 2.26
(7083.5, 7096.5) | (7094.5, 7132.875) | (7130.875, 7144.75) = 1.04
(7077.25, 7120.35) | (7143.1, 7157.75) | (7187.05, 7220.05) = -0.63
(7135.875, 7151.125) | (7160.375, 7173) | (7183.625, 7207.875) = 0.75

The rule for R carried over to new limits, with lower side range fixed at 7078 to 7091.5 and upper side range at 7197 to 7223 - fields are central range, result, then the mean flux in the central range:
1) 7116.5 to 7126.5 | -0.01 mag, 12.9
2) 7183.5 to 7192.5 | 0.02 mag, 12.1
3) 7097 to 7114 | 0.02 mag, 12.5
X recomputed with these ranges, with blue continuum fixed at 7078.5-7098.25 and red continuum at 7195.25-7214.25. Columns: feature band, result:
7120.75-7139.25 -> -0.06 mag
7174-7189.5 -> 0.01 mag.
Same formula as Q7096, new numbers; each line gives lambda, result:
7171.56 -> 11.83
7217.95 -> 14.37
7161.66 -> 12.49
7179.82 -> 11.61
